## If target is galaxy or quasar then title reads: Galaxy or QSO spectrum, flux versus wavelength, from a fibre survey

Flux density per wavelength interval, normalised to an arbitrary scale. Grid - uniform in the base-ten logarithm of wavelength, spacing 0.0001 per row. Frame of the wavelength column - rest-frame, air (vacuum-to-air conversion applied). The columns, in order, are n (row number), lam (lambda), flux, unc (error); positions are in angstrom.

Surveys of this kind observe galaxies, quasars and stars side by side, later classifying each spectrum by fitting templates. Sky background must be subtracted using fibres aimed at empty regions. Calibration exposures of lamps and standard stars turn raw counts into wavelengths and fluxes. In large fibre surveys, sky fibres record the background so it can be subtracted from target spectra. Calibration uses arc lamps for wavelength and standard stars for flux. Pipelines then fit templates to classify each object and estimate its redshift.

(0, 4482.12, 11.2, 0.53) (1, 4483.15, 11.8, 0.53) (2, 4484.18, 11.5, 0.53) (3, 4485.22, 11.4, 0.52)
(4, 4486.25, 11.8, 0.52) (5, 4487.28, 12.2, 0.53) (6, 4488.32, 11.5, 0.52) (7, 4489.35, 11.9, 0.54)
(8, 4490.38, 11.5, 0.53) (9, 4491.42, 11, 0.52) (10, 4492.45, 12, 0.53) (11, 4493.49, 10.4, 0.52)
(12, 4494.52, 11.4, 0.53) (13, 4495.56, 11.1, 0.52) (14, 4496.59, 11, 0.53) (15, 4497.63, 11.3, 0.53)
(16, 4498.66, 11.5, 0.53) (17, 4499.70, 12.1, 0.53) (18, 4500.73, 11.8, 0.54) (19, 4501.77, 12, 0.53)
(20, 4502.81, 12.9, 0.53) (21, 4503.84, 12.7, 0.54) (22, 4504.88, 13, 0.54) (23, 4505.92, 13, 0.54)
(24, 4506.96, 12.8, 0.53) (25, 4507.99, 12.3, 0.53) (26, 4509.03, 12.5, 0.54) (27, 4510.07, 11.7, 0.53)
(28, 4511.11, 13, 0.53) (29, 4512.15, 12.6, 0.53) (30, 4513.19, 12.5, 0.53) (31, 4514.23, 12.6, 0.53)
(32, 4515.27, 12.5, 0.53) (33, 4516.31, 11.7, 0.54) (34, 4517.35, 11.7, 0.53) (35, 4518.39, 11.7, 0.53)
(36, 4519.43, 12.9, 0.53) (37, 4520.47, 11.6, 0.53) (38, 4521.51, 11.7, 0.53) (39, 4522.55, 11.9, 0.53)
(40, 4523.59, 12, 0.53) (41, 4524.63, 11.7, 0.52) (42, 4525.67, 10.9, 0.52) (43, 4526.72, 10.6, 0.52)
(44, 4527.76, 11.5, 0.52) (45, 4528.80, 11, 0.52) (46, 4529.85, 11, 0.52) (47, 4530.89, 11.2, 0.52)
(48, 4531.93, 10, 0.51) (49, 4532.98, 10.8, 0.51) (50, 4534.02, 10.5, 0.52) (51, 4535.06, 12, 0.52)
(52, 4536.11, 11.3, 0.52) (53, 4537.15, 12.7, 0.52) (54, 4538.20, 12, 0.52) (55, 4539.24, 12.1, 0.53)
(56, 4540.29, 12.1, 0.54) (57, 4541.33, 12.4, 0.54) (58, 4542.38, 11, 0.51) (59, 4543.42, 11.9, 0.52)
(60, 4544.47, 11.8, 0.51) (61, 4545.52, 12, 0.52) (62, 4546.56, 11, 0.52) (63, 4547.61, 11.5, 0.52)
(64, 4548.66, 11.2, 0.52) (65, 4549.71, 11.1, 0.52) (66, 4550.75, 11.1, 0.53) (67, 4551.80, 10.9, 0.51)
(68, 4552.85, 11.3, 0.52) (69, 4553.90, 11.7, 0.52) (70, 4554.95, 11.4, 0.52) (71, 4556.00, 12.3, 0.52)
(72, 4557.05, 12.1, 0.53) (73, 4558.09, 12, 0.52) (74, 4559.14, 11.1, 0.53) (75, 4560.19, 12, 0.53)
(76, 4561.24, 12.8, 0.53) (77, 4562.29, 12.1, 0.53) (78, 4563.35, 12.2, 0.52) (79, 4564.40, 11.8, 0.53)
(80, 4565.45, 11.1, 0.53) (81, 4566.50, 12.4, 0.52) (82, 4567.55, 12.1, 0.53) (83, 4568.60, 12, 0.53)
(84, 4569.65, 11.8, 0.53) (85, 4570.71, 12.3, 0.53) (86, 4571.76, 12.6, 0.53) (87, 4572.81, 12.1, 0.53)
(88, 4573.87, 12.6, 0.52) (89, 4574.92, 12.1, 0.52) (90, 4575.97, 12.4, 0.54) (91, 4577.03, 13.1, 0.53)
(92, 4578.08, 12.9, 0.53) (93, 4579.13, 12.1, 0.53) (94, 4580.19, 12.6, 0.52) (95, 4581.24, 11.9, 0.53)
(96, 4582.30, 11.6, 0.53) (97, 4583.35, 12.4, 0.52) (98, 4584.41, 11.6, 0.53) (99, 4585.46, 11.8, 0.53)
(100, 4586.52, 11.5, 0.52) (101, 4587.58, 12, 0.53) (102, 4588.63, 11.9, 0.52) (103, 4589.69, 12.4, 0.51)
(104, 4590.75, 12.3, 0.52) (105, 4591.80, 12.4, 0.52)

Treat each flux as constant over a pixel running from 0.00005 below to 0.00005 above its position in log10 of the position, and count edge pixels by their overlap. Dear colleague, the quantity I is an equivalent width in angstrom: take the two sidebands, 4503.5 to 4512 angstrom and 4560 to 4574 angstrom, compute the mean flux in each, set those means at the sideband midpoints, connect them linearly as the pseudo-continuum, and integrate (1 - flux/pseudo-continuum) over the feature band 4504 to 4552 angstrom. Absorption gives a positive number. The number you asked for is 2.6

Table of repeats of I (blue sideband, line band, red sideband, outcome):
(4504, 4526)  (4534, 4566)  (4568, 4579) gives 1.6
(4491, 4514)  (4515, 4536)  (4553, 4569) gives 1.0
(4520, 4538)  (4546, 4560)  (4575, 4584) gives 0.4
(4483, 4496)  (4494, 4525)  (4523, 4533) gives -2.3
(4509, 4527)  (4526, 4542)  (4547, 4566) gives 0.6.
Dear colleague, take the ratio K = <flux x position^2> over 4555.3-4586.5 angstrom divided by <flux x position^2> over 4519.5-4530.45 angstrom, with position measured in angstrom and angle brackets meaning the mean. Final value 1.08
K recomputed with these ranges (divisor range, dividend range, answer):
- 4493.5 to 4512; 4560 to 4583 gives 1.04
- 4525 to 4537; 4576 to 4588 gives 1.12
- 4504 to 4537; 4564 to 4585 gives 1.05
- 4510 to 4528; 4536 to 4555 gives 0.98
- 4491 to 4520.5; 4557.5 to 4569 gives 1.02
